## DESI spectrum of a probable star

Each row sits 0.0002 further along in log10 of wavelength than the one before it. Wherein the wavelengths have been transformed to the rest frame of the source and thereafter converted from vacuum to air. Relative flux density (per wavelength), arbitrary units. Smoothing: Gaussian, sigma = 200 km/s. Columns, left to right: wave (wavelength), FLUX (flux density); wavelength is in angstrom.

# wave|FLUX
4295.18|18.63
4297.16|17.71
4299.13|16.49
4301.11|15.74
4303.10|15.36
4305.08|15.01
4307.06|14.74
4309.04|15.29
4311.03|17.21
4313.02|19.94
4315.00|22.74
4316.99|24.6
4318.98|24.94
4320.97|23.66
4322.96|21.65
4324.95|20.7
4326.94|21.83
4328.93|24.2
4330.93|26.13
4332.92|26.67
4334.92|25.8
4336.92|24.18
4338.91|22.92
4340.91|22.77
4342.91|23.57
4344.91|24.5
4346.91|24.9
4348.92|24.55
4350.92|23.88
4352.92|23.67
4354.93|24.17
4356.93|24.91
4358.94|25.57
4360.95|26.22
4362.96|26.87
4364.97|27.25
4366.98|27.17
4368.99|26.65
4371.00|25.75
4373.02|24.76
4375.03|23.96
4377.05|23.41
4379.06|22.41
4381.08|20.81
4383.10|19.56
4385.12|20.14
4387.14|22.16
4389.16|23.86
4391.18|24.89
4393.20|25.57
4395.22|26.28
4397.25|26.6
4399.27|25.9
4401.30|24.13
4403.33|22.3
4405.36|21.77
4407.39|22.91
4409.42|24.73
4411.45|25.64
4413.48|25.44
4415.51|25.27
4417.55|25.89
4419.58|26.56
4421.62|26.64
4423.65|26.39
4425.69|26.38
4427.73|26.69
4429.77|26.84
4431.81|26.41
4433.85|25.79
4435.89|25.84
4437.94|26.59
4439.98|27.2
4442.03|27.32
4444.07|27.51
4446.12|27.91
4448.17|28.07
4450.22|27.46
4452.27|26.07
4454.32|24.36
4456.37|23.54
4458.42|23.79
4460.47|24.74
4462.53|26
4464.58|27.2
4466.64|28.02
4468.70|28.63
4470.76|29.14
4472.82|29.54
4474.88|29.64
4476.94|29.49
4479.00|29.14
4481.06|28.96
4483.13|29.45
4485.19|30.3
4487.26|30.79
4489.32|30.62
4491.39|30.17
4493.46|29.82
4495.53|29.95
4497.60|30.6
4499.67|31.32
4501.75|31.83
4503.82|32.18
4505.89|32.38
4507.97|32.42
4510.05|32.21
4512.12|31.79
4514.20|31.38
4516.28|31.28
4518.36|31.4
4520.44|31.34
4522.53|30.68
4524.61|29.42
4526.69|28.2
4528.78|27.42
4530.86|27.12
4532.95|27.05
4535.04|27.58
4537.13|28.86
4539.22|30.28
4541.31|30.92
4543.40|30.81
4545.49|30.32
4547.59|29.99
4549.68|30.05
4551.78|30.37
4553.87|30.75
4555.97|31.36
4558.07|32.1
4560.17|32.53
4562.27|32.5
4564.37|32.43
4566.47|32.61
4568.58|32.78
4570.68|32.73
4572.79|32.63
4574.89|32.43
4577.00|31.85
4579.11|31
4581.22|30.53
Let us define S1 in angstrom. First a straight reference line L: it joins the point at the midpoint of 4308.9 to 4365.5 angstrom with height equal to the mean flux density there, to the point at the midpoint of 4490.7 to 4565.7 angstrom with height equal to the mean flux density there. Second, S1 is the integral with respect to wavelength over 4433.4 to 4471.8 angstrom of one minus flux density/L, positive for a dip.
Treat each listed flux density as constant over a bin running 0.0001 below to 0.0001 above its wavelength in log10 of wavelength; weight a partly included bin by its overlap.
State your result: 1.7 angstrom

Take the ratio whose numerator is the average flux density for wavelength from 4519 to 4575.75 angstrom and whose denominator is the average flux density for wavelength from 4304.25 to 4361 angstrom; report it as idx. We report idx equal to 1.3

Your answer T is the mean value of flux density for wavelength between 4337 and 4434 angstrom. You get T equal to 24.7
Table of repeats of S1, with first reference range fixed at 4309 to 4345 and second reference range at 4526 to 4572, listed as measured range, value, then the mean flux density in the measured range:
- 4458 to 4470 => 0.4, 26.6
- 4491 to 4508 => -1.4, 31.1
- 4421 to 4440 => 0.0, 26.4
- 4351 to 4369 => -1.2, 25.7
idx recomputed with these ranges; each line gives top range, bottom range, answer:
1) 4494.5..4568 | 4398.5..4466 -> 1.19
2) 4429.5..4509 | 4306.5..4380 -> 1.20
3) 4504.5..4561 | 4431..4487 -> 1.11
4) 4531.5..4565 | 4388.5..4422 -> 1.22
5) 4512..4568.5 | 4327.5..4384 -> 1.24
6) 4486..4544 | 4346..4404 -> 1.24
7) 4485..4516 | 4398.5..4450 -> 1.21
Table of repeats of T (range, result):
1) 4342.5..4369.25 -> 25.3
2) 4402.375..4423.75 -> 24.8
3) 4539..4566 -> 31.2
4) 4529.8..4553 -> 29.4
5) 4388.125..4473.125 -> 26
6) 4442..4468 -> 26.3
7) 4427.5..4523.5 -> 28.8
